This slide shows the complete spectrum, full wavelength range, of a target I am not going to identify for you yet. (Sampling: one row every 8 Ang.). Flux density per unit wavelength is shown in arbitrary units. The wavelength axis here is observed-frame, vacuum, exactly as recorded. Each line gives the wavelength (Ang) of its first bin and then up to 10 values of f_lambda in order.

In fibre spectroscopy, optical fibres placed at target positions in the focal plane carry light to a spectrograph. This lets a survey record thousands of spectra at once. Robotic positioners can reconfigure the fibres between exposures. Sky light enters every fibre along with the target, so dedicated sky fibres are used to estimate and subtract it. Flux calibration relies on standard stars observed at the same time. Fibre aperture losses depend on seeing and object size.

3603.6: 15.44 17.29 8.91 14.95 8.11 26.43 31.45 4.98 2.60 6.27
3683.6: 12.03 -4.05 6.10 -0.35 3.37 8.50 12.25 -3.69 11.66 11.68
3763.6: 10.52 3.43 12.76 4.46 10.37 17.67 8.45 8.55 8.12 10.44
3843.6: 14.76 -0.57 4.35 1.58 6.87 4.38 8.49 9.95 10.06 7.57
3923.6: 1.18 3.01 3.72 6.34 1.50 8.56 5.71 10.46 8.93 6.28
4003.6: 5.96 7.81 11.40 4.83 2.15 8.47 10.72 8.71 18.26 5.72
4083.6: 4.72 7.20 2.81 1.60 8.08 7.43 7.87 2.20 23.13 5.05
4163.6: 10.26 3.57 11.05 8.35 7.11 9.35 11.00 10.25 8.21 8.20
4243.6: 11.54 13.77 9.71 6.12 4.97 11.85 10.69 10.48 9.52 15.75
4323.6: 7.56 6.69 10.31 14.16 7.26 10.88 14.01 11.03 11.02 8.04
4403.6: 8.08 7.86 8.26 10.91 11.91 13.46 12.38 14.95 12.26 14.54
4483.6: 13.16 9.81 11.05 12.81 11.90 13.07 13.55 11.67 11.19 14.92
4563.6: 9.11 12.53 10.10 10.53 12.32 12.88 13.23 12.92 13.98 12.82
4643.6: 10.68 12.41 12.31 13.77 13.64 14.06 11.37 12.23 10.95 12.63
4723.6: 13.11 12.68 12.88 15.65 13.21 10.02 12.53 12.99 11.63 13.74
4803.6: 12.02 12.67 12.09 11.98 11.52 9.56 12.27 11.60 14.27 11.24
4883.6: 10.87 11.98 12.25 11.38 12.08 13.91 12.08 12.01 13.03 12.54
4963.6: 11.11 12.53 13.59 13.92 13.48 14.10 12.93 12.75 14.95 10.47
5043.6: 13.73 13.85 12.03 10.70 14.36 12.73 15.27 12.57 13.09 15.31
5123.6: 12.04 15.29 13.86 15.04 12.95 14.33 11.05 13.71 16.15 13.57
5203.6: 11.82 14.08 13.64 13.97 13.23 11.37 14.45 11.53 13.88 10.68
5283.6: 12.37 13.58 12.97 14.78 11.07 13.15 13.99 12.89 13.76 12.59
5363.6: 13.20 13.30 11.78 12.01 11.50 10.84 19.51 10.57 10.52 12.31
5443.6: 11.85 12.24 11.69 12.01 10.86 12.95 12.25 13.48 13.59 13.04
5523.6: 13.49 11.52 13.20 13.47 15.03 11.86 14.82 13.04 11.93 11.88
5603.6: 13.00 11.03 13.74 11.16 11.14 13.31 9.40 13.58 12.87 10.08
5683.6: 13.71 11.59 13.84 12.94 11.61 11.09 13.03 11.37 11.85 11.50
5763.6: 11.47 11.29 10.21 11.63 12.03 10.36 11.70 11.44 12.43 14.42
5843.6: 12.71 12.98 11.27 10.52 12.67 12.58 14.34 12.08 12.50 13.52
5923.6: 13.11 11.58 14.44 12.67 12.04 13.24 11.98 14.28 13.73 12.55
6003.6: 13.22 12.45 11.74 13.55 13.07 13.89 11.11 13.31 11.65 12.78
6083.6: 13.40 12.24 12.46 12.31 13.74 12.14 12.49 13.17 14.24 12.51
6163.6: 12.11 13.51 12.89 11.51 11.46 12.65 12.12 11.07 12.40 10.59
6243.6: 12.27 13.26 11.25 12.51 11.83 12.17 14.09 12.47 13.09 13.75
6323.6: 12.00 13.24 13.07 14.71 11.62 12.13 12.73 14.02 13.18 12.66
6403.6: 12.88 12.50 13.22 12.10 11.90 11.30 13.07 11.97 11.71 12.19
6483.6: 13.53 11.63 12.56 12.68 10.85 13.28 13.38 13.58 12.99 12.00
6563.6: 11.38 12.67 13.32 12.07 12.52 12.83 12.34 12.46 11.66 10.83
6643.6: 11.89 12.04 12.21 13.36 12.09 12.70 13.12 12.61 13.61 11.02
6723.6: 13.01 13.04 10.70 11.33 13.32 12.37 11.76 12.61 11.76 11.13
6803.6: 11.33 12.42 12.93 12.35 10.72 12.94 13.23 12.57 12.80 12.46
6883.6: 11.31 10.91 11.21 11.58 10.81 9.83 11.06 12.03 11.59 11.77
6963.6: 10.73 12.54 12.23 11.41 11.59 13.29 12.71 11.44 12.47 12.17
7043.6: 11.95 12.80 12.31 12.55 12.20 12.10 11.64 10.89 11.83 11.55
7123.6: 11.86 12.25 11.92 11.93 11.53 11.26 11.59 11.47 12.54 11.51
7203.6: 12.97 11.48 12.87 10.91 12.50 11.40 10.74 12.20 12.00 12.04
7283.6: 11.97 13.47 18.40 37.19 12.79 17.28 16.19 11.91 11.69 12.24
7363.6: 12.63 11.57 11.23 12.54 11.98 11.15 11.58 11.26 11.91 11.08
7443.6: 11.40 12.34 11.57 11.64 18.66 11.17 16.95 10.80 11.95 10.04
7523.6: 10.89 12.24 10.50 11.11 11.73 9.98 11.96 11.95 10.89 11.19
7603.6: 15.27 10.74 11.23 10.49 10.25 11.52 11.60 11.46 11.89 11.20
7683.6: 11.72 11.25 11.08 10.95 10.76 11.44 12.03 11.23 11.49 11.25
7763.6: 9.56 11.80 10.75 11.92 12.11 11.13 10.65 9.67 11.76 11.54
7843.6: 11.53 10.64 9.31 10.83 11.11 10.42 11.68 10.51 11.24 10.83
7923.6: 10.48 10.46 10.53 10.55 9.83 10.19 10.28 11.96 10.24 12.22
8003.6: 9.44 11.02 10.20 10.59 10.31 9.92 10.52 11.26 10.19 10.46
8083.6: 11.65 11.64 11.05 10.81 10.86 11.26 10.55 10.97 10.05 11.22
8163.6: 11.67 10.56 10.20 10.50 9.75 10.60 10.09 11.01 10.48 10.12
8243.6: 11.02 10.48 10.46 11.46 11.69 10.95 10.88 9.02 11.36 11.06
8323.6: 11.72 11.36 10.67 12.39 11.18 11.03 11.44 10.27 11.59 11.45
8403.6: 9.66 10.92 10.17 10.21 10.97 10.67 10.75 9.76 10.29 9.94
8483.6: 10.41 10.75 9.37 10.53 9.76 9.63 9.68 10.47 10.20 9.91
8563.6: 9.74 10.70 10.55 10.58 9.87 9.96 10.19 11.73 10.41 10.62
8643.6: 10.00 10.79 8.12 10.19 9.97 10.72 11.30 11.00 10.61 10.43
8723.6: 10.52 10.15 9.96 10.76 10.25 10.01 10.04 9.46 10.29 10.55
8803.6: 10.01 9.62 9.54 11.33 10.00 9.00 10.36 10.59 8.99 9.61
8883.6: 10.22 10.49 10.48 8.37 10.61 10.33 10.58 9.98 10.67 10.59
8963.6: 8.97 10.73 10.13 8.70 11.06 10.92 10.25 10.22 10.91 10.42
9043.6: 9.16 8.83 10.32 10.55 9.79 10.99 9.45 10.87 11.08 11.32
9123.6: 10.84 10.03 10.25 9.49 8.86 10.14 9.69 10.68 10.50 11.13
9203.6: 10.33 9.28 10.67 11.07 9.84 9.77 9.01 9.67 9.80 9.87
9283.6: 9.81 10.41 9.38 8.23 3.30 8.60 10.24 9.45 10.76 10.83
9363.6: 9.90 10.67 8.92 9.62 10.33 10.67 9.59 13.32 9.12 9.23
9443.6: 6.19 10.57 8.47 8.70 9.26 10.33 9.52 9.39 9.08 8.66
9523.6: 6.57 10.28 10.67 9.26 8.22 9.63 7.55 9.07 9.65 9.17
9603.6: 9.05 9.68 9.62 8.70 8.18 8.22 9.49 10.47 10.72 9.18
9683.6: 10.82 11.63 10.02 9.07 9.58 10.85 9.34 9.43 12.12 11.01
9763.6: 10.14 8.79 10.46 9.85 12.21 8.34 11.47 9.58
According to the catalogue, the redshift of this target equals 0.113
